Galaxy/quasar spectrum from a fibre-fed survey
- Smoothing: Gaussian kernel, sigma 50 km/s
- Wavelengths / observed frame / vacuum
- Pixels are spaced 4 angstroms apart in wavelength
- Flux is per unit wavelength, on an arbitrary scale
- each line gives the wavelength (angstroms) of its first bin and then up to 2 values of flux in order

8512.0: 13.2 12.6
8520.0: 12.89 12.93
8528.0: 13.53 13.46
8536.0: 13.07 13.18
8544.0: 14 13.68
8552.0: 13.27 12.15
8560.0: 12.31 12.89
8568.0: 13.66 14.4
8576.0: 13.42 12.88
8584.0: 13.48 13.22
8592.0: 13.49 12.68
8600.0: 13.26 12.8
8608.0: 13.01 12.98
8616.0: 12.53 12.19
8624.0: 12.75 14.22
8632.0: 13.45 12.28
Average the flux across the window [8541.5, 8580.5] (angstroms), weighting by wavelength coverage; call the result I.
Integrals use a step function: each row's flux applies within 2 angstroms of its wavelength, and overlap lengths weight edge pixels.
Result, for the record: 13.3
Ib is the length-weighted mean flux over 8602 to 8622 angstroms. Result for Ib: 12.7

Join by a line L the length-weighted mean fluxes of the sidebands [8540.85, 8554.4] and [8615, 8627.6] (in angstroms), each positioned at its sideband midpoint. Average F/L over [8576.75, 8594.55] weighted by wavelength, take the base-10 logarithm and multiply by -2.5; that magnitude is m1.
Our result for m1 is -0.01 mag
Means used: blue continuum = 13.6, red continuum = 12.7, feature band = 13.3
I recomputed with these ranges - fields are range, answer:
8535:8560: 13.2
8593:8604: 13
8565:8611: 13.3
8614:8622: 12.4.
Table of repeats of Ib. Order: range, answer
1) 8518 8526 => 12.9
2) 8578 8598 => 13.2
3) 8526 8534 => 13.5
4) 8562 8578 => 13.6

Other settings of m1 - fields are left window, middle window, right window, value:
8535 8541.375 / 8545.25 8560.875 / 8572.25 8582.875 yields 0.02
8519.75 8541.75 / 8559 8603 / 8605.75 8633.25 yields -0.01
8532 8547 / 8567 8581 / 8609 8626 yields -0.04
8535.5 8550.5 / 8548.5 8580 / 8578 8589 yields 0.01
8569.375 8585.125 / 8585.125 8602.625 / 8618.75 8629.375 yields 0.02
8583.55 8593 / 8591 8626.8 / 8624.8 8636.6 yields 0.04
